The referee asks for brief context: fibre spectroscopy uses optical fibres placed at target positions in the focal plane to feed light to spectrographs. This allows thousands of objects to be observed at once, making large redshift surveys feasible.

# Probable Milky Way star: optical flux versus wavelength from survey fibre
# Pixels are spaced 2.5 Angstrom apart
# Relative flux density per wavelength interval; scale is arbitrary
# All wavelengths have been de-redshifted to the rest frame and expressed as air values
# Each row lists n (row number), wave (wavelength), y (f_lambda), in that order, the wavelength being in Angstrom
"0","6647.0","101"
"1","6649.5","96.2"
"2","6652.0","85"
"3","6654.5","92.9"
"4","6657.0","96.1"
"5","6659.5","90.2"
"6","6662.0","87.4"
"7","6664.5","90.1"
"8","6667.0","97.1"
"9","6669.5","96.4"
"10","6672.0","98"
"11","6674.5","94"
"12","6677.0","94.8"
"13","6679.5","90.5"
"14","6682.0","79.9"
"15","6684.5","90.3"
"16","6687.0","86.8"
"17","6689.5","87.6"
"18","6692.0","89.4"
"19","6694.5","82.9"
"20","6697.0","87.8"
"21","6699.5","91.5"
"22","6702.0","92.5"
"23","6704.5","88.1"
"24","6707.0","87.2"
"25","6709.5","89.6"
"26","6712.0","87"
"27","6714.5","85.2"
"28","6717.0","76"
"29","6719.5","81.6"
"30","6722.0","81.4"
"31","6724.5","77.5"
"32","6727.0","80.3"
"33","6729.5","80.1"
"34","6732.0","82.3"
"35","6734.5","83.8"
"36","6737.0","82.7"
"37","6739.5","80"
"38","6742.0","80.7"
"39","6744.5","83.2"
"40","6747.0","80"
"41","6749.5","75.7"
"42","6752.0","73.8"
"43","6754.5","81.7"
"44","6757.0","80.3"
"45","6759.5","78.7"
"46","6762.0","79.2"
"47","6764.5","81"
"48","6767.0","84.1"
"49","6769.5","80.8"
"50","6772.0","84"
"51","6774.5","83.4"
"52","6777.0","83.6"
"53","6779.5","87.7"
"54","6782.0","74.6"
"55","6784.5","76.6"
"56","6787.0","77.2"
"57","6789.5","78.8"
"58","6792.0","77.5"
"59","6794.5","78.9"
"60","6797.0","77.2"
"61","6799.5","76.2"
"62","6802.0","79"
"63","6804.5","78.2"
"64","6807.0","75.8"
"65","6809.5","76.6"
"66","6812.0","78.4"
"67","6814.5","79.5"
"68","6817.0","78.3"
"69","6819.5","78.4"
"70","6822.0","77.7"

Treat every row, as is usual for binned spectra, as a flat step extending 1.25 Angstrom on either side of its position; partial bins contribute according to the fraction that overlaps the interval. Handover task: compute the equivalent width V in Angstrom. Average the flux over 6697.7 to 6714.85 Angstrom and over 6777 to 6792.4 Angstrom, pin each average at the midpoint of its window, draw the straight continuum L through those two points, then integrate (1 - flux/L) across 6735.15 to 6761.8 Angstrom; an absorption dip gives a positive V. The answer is 1.25 Angstrom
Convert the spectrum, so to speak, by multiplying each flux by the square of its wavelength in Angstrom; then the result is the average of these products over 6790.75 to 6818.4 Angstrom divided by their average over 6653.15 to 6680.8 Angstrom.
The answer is 0.87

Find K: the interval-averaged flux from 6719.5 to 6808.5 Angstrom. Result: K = 79.9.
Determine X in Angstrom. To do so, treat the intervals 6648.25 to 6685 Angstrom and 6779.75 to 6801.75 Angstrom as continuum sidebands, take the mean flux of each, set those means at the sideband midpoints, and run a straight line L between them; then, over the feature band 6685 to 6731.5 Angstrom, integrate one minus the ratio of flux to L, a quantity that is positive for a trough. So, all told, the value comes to 1.1 Angstrom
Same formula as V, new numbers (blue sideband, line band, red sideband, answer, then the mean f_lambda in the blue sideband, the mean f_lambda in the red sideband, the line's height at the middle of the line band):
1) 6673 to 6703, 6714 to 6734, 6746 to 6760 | 0.62 Angstrom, 89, 78.3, 83.1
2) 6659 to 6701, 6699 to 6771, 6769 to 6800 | 2.20 Angstrom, 90.3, 79.8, 84.8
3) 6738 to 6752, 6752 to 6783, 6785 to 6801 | -1.09 Angstrom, 79.4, 77.6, 78.6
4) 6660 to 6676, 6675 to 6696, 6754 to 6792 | 0.81 Angstrom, 93.7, 80.7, 91.5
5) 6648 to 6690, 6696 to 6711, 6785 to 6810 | -0.29 Angstrom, 91.5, 77.5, 87.7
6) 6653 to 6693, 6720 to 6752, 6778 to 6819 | 1.64 Angstrom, 91.3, 78.2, 84.7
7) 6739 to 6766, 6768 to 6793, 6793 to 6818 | -0.60 Angstrom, 79.5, 77.8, 78.6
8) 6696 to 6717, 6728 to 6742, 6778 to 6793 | 0.49 Angstrom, 87.9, 78.8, 84.6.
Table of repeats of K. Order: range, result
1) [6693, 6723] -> 86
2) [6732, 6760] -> 80.2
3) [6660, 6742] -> 86.8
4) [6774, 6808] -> 78.8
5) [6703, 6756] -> 81.8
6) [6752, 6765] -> 79.5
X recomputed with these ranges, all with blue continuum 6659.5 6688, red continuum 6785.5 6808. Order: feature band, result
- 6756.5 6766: 0.20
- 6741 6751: 0.43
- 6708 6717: 0.14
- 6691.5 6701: 0.10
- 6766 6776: -0.32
